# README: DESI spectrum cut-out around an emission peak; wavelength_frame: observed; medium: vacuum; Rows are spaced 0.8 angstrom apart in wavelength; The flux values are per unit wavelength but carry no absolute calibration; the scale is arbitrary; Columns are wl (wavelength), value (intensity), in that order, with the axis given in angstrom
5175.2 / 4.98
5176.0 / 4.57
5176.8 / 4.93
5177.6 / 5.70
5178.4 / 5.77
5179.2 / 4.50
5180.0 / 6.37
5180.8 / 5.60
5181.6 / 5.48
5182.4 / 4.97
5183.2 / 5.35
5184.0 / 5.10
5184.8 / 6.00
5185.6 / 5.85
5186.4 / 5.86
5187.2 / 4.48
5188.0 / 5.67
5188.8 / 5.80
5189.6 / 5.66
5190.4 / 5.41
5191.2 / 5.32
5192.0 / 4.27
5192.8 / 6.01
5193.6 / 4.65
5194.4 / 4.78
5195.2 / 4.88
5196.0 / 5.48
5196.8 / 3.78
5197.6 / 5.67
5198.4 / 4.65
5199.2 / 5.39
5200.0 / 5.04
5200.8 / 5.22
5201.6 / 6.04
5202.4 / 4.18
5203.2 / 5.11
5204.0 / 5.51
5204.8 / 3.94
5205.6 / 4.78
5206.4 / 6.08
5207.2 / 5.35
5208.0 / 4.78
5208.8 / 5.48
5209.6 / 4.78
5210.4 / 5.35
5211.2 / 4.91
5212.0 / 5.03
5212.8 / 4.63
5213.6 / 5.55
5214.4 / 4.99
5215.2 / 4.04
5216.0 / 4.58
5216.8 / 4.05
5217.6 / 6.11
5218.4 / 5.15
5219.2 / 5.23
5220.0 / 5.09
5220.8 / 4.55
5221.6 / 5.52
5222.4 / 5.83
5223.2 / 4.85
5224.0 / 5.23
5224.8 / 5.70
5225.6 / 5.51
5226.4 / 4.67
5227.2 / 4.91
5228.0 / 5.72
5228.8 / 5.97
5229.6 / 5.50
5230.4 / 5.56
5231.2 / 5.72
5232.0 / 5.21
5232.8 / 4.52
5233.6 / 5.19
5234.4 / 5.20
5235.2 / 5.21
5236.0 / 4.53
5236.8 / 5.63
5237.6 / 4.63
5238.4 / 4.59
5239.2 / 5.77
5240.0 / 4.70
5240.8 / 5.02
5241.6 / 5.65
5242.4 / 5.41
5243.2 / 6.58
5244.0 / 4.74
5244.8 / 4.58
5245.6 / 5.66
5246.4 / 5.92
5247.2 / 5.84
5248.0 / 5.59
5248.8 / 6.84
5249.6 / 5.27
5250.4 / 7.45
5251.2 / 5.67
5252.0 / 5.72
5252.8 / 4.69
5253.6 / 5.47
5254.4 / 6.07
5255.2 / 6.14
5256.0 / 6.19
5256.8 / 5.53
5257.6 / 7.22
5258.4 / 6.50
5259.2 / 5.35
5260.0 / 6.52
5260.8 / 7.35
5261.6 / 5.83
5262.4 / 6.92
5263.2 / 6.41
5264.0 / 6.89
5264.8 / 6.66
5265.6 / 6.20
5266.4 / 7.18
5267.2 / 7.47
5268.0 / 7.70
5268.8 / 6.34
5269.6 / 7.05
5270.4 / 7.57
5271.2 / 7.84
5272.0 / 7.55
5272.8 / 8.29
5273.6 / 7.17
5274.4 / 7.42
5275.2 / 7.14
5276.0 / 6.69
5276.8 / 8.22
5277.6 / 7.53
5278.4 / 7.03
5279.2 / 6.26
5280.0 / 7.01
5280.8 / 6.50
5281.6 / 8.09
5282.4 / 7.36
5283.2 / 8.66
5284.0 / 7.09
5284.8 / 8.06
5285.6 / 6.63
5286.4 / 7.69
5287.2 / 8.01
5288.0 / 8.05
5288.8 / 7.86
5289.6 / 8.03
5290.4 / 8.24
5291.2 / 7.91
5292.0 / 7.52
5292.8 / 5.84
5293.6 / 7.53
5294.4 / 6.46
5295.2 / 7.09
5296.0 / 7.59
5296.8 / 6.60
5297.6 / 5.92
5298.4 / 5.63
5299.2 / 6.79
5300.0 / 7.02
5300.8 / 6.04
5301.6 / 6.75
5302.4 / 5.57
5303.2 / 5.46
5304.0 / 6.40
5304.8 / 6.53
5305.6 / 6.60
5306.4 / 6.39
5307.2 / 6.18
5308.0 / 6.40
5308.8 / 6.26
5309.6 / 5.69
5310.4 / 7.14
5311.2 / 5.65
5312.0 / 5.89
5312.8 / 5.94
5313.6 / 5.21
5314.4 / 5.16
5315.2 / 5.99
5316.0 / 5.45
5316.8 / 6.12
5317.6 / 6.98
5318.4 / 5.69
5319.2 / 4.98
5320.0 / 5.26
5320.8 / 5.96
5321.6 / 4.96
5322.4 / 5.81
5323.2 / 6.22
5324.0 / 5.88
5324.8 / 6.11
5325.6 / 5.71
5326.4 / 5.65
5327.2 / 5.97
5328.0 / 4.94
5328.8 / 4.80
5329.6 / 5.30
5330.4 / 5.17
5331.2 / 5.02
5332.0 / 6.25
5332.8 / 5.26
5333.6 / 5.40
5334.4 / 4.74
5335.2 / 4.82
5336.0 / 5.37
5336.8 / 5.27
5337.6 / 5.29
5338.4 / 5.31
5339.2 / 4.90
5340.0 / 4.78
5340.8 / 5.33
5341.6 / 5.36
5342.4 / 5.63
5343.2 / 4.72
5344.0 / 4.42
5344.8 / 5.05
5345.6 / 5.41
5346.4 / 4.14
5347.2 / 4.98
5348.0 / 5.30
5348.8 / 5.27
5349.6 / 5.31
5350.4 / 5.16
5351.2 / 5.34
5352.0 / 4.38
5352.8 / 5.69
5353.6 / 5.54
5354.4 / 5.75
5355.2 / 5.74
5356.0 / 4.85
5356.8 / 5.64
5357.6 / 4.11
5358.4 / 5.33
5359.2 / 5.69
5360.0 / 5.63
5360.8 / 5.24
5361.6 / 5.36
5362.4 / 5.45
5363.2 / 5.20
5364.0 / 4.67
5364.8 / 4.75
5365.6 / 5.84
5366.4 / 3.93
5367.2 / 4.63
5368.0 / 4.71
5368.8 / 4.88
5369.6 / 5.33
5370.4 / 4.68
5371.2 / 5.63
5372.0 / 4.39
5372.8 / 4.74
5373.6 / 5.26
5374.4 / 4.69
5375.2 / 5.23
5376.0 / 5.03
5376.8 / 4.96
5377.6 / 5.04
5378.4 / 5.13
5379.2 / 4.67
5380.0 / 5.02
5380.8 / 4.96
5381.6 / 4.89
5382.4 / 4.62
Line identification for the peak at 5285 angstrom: Mg II 2798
